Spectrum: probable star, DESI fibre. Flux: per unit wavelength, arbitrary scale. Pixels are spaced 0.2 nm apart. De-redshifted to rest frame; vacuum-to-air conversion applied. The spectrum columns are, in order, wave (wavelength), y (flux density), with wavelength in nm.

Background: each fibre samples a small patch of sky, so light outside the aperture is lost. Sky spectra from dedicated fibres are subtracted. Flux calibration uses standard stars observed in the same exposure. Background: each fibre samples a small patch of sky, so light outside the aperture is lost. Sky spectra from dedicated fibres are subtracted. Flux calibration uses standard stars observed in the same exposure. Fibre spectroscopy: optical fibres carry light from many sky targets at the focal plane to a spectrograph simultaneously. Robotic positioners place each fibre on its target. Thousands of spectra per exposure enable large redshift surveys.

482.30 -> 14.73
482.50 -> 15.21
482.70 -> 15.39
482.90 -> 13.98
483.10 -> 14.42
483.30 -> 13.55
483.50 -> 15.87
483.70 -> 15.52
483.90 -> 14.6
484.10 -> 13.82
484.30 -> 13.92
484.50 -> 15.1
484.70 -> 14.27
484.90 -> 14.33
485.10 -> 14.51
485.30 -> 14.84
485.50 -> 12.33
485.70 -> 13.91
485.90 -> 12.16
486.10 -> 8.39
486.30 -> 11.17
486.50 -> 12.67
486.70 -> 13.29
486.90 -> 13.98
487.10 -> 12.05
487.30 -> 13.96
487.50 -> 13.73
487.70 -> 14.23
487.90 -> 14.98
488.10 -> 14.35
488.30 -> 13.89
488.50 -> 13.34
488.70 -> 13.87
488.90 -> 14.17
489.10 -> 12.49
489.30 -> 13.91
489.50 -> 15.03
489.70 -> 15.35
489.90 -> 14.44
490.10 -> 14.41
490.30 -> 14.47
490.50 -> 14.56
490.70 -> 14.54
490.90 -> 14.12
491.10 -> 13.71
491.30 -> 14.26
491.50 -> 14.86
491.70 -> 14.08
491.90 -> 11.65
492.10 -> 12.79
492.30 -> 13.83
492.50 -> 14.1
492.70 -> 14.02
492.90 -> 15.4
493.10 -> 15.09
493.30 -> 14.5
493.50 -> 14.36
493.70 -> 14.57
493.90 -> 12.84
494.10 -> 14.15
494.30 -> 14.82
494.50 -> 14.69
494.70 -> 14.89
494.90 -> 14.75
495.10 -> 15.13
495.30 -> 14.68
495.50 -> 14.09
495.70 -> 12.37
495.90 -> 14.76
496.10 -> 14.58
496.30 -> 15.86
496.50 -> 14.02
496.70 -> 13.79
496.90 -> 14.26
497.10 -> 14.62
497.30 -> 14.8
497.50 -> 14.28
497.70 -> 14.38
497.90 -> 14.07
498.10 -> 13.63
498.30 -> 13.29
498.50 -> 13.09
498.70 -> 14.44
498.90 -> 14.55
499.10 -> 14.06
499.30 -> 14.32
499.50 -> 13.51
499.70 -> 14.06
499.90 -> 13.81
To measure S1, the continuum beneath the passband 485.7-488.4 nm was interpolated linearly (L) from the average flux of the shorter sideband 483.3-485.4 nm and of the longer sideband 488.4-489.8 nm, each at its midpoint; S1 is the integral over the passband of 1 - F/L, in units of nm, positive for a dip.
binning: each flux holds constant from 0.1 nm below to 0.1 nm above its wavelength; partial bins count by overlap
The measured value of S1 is 0.24 nm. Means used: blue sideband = 14.6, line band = 13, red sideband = 14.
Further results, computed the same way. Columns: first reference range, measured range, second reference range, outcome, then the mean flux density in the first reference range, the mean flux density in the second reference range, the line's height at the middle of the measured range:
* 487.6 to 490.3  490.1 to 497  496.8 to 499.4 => -0.042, 14.2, 14.1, 14.2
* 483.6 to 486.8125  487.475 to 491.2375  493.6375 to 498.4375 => -0.120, 13.4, 14.3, 13.8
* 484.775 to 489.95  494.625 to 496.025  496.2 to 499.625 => -0.037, 13.5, 14.2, 14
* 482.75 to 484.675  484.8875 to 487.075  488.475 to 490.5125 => 0.247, 14.5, 14.2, 14.4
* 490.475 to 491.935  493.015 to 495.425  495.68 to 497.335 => -0.046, 14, 14.4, 14.3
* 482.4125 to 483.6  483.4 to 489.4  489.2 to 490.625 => 0.413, 14.7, 14.6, 14.7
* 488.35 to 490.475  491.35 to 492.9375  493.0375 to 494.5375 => 0.054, 14.2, 14.3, 14.3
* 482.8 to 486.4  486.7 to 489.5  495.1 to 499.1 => 0.011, 13.7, 14.2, 13.8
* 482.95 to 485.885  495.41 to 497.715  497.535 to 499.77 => -0.052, 14.3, 14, 14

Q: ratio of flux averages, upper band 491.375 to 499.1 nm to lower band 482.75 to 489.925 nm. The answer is 1.03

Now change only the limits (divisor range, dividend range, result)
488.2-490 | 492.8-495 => 1.04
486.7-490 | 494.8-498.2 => 1.03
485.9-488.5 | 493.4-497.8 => 1.10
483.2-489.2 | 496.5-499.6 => 1.03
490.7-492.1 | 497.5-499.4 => 1.02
